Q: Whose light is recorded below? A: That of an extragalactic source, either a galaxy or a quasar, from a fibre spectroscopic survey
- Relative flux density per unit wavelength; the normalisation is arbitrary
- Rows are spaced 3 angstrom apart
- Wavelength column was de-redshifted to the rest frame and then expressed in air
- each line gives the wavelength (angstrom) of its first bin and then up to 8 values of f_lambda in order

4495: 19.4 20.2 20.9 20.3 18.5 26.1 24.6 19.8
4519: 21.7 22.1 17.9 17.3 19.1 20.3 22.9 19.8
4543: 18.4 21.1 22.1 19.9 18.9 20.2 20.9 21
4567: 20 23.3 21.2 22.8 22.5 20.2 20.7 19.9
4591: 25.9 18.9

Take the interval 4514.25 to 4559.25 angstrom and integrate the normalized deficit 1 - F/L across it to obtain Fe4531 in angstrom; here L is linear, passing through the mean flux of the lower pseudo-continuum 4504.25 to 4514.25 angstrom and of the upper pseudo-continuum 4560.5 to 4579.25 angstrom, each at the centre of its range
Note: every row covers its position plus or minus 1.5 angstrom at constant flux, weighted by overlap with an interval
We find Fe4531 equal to 4.2 angstrom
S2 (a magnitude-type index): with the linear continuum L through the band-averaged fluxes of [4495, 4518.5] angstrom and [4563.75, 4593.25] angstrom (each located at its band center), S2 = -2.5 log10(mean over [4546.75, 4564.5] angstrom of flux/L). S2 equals 0.06 mag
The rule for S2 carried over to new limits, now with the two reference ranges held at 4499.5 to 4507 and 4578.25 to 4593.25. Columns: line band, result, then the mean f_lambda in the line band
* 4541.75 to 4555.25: 0.041 mag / 20.2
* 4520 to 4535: 0.067 mag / 19.4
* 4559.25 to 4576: -0.003 mag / 21.4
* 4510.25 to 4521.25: -0.106 mag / 22.5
